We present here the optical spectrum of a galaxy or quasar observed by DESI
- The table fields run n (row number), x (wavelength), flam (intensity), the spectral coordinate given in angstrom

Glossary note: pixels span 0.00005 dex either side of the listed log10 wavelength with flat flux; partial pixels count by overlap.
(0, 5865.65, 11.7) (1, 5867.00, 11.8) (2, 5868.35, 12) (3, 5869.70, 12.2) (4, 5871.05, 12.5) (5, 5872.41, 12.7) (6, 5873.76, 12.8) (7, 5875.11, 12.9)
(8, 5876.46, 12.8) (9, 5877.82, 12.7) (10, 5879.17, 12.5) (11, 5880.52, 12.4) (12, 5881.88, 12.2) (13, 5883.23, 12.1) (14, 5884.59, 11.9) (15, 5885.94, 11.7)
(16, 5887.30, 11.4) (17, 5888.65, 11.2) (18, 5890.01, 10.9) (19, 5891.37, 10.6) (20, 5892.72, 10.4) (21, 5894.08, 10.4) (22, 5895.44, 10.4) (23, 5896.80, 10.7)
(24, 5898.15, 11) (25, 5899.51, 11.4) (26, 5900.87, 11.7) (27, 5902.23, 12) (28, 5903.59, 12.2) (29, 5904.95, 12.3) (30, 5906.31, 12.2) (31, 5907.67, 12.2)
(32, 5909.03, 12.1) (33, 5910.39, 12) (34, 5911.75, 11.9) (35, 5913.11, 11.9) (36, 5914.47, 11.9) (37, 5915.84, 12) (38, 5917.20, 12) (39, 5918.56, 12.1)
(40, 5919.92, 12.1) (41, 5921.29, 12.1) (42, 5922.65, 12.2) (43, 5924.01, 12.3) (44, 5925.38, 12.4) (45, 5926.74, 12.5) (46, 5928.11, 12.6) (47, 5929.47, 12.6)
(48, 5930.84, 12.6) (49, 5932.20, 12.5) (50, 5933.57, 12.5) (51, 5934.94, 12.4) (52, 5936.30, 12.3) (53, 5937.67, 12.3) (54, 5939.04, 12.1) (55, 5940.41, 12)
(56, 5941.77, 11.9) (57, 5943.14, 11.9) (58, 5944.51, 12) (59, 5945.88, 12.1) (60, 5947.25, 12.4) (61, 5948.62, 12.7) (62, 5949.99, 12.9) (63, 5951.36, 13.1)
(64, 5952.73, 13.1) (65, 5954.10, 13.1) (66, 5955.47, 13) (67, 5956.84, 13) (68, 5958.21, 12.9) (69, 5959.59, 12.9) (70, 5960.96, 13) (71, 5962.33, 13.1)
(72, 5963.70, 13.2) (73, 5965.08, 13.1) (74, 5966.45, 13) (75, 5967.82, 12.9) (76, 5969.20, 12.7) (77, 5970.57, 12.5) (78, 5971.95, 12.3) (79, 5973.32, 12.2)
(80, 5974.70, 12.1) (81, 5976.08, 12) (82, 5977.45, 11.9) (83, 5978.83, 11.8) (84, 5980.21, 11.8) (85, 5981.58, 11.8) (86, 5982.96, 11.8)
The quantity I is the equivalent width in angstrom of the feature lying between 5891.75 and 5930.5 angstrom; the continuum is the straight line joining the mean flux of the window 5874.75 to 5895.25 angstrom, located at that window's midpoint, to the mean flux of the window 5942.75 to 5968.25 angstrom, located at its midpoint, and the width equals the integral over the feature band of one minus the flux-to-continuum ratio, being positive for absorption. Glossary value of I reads 0.9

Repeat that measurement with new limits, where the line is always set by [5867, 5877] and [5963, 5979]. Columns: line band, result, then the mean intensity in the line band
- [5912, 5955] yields 0.55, 12.3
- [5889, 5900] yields 1.56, 10.7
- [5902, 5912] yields 0.30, 12.1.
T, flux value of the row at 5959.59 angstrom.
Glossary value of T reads 12.9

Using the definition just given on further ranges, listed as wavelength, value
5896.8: 10.7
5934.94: 12.4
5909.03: 12.1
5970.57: 12.5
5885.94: 11.7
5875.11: 12.9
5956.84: 13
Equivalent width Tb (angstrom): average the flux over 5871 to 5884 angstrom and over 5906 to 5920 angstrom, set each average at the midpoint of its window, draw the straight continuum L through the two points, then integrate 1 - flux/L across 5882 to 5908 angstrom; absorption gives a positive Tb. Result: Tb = 1.9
